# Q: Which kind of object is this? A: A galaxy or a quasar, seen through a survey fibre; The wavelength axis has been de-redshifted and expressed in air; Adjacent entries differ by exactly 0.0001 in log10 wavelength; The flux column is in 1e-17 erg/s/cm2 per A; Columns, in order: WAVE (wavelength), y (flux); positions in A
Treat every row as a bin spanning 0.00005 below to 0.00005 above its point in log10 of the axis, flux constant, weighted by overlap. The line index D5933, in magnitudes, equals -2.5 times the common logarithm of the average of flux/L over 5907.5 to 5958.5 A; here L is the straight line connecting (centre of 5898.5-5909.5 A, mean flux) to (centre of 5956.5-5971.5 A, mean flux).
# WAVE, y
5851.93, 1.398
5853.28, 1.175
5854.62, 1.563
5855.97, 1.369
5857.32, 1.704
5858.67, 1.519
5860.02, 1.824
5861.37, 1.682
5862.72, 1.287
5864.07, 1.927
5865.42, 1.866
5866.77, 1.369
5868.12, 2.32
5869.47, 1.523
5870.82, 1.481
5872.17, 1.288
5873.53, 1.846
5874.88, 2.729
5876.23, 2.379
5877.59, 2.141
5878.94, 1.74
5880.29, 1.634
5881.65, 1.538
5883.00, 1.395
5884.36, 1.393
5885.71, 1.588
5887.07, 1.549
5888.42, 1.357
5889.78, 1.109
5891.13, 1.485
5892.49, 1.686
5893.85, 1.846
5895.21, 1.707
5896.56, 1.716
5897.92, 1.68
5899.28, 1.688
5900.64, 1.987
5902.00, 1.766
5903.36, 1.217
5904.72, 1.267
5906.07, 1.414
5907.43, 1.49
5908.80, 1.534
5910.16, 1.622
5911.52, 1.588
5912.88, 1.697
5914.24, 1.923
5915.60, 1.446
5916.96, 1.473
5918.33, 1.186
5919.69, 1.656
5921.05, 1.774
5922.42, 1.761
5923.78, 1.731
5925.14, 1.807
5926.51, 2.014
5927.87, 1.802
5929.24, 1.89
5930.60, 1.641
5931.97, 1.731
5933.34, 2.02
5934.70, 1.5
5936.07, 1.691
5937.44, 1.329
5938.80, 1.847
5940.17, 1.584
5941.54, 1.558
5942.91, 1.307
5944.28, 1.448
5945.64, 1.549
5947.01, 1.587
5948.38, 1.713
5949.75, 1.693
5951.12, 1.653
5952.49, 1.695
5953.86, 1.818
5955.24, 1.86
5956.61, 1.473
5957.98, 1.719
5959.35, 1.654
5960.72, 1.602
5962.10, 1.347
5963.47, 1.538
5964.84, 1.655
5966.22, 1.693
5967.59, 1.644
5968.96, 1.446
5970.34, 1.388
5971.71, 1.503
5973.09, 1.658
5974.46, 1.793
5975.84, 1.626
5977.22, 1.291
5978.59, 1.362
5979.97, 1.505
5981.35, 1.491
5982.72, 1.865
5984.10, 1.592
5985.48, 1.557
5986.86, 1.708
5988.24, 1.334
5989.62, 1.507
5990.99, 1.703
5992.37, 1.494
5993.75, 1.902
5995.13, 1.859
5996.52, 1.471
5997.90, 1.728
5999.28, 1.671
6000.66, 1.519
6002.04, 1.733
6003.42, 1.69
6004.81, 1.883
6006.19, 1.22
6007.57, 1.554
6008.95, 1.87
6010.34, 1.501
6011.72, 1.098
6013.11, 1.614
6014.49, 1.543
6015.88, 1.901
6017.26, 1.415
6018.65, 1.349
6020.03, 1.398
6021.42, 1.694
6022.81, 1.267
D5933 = -0.07 mag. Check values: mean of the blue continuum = 1.55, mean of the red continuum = 1.56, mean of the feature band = 1.65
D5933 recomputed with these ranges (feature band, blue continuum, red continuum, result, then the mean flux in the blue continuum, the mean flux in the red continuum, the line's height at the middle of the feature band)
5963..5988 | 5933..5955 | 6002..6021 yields 0.01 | 1.62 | 1.55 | 1.59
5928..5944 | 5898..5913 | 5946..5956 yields 0.01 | 1.57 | 1.71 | 1.66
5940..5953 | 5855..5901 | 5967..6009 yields 0.03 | 1.68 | 1.59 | 1.63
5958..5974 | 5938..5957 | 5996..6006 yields 0.05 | 1.63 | 1.65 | 1.64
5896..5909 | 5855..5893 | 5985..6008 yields 0.06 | 1.67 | 1.62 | 1.66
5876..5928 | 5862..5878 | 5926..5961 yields 0.09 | 1.84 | 1.67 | 1.77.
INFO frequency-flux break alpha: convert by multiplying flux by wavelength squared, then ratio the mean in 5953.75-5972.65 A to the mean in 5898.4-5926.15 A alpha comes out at 1.01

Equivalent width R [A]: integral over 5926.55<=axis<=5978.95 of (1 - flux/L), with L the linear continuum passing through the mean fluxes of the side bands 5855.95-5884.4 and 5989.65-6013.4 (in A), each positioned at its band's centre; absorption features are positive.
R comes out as 1.3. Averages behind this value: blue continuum 1.74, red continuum 1.62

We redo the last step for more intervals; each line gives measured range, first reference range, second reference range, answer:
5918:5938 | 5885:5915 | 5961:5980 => -1.9 A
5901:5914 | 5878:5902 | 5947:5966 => 0.6 A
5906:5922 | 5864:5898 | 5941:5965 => 0.8 A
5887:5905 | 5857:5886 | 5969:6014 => 1.3 A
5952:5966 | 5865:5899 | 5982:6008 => 0.1 A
